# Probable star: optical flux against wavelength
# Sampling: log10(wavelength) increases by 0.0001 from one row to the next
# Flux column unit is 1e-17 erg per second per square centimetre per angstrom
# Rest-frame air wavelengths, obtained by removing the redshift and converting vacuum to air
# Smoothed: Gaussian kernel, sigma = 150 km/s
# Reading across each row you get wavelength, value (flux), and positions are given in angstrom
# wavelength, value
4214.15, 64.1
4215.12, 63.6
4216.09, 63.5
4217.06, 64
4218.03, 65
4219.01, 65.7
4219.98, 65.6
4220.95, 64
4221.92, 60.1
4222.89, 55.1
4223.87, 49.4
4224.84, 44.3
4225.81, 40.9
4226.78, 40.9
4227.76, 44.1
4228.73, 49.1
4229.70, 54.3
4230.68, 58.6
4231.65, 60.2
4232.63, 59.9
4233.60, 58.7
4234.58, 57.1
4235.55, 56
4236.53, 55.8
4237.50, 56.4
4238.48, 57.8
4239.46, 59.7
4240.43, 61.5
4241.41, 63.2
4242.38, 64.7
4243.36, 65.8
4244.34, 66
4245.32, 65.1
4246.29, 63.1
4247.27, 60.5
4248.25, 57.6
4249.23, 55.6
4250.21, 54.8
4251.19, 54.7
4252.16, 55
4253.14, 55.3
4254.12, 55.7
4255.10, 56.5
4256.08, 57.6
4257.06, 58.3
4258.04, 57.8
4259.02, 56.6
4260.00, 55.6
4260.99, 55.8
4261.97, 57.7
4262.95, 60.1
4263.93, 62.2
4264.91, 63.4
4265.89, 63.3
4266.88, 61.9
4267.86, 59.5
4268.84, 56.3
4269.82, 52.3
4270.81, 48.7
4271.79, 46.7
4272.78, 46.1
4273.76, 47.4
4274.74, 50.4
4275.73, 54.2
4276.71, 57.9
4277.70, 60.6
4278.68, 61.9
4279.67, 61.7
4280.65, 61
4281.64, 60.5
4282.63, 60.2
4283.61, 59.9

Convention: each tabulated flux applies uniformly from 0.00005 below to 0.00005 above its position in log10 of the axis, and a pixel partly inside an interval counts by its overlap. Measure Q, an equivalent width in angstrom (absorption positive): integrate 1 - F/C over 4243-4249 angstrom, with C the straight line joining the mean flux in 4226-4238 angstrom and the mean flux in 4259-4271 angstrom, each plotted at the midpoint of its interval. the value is -0.7 angstrom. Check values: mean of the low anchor 53.9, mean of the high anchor 58.2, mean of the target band 62.6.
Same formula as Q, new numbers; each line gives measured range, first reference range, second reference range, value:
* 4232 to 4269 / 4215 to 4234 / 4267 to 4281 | -2.40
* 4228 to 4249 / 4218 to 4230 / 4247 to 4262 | -1.74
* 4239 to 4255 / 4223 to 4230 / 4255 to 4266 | -1.83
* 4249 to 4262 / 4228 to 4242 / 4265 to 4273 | -0.03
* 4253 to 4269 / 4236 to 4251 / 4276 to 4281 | 0.48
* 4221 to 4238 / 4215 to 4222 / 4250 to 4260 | 2.33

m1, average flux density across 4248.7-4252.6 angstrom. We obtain 55.1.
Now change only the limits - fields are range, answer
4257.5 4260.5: 56.6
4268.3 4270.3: 54.6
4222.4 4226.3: 47.5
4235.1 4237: 55.8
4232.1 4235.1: 58.5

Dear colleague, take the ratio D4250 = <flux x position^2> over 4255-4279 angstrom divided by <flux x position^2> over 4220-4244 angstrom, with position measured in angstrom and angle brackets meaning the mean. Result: 1.0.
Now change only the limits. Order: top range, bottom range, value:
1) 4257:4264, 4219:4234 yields 1.08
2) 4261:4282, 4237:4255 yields 0.97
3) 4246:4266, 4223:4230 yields 1.26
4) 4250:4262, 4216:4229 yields 1.04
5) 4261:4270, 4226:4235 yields 1.14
